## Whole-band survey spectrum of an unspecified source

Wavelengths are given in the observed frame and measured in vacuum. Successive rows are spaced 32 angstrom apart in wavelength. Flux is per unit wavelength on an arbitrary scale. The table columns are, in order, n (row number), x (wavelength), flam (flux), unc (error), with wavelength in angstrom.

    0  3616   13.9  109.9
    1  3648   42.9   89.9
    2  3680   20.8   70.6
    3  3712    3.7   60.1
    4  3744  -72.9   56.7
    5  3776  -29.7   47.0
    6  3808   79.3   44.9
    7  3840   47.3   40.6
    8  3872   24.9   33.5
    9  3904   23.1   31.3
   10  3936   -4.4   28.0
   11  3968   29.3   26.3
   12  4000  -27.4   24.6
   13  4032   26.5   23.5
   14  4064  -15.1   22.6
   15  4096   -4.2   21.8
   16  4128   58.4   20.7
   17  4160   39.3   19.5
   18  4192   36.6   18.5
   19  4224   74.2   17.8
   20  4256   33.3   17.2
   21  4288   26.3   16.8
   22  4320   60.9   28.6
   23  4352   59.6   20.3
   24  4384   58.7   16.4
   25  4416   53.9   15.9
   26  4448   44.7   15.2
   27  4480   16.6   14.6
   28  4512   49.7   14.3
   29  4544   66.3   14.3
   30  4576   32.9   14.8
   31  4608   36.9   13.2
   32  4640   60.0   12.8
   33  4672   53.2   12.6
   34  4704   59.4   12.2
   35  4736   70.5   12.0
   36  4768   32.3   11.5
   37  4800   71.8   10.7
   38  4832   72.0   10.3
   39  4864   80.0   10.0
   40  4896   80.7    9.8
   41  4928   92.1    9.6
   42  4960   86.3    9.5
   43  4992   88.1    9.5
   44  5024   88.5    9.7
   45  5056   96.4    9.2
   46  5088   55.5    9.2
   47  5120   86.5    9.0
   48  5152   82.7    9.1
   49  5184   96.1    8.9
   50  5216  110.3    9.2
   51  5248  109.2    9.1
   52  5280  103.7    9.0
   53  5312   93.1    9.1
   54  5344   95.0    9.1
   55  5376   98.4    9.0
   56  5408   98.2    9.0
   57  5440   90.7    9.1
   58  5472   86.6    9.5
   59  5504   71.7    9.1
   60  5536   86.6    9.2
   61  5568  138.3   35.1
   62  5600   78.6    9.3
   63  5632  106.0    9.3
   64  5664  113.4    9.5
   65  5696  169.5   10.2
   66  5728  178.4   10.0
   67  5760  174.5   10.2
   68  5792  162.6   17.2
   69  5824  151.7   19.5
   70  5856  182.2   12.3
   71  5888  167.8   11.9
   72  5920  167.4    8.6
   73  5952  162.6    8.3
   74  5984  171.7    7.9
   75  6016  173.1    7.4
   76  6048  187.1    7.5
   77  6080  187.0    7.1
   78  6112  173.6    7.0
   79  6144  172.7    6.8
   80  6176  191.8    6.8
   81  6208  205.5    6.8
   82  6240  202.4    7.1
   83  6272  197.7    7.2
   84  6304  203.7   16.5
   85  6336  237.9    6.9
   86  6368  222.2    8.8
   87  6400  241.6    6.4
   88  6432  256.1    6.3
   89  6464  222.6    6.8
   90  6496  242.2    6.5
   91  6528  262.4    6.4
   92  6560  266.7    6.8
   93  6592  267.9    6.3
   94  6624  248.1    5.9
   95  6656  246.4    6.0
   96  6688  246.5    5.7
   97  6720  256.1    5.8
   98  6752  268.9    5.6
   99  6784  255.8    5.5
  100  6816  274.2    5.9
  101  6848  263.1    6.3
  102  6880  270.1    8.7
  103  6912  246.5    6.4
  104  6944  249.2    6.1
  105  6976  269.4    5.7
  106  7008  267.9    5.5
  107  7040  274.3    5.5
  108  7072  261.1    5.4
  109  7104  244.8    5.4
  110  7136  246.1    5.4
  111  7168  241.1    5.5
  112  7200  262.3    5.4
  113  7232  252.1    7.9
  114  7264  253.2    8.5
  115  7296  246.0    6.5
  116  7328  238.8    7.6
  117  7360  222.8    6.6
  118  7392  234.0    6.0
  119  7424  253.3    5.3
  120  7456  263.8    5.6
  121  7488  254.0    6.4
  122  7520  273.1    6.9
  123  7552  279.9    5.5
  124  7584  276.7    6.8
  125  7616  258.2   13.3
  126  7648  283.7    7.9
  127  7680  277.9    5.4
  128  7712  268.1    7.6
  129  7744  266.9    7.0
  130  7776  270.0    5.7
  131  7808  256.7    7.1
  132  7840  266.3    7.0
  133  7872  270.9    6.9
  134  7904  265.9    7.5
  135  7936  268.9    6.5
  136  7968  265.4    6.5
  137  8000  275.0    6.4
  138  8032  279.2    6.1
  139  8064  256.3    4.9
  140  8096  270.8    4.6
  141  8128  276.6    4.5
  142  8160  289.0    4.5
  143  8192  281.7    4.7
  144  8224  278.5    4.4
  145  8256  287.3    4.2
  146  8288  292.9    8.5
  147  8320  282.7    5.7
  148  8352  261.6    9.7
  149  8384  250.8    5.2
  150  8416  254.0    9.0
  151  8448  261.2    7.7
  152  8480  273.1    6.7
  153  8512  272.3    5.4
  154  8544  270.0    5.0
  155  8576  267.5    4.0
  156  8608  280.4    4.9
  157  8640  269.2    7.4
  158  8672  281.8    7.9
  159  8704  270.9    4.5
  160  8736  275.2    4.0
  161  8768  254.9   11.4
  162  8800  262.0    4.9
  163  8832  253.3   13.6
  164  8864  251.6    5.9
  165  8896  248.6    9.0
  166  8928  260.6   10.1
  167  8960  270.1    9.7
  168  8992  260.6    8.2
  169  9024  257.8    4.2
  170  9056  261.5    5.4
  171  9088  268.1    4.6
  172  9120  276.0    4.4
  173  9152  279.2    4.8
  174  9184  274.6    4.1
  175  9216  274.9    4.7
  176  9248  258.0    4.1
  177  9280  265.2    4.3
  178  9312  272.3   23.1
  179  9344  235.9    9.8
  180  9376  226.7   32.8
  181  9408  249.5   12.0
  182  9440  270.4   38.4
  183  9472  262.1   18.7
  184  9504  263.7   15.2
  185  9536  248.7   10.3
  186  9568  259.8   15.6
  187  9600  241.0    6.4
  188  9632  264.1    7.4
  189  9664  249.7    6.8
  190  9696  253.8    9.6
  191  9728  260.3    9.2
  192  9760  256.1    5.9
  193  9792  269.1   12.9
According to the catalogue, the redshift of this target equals 0.424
